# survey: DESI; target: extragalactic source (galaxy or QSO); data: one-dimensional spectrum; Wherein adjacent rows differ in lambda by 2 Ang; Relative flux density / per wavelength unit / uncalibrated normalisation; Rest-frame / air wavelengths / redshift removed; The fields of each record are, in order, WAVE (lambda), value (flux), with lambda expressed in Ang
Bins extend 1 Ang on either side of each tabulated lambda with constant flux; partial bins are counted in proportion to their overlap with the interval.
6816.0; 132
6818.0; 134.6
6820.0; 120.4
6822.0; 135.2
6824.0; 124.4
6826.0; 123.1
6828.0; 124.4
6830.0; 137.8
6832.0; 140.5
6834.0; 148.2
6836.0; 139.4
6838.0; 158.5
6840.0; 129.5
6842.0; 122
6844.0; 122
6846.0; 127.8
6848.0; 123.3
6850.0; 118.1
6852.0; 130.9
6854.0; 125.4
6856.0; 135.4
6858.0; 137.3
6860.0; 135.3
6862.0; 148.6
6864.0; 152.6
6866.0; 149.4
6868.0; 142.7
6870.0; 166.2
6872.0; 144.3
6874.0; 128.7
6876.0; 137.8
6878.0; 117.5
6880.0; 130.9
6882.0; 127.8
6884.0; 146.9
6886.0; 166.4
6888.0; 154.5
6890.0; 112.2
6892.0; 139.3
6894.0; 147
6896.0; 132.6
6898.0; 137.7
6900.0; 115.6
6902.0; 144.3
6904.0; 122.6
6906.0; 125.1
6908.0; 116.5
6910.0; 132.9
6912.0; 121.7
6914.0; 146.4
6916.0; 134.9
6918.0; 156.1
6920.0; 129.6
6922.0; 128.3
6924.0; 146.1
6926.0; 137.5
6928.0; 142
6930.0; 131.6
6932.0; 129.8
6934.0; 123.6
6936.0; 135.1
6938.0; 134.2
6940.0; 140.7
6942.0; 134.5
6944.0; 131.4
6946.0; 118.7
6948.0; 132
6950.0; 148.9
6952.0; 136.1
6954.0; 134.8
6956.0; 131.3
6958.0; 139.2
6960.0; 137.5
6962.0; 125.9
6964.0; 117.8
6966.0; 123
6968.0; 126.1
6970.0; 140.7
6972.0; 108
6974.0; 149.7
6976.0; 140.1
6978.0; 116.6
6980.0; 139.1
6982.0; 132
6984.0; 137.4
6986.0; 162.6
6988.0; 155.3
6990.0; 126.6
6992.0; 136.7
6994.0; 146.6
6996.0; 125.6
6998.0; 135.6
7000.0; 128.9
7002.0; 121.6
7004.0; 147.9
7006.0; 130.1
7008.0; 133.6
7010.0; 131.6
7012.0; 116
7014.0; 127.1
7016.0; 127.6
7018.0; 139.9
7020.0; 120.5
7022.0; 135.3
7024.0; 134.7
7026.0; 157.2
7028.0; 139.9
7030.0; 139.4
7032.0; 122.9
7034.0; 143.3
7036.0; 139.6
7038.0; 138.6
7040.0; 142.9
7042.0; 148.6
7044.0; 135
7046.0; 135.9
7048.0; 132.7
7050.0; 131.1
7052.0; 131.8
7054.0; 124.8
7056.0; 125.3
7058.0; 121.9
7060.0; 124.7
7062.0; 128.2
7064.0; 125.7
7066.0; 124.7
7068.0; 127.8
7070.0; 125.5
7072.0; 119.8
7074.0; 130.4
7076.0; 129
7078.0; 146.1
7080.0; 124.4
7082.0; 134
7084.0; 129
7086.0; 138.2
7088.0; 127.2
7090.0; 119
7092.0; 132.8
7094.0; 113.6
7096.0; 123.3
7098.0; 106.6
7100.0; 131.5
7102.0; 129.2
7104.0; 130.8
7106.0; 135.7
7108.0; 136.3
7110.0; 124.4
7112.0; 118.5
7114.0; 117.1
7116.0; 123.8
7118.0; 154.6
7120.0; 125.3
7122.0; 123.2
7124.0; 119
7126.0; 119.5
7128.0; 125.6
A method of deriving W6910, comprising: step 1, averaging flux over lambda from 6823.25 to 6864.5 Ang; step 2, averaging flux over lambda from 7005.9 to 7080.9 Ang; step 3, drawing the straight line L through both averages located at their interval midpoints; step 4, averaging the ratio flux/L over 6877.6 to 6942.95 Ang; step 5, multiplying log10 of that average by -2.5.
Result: -0.02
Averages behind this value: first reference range 133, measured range 135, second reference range 132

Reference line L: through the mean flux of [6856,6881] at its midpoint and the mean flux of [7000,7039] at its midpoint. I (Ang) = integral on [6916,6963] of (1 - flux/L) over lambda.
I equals 0.9 Ang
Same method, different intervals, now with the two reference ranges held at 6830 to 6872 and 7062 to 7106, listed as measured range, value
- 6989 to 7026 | -0.39 Ang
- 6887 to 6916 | 0.73 Ang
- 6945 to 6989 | -0.55 Ang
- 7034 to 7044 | -0.96 Ang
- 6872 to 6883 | 0.54 Ang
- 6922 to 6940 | -0.10 Ang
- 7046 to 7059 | 0.02 Ang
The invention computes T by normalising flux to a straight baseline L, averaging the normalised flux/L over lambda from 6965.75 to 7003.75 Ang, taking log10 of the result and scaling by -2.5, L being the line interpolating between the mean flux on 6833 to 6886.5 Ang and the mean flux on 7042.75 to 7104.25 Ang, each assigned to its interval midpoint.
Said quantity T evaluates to -0.03 mag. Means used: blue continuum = 137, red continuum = 128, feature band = 135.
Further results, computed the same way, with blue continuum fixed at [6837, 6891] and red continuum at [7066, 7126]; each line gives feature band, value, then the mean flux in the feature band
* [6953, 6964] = 0.00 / 132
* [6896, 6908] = 0.06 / 128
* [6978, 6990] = -0.08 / 141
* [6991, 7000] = -0.03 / 135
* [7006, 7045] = -0.04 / 135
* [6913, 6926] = -0.04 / 140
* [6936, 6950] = 0.00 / 133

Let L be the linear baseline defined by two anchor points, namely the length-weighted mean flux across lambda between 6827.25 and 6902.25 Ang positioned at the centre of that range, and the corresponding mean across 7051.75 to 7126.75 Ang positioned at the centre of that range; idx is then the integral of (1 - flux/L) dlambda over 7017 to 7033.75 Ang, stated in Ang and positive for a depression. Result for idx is -0.9 Ang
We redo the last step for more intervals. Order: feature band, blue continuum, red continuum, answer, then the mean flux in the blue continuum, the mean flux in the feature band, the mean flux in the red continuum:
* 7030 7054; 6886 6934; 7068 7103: -1.36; 135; 136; 127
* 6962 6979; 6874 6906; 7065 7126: 0.56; 135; 128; 127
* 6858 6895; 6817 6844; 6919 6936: -2.22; 133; 141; 134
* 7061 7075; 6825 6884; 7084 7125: 0.20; 136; 126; 127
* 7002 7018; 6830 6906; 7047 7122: 0.02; 137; 131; 128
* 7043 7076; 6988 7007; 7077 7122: 0.70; 134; 128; 128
